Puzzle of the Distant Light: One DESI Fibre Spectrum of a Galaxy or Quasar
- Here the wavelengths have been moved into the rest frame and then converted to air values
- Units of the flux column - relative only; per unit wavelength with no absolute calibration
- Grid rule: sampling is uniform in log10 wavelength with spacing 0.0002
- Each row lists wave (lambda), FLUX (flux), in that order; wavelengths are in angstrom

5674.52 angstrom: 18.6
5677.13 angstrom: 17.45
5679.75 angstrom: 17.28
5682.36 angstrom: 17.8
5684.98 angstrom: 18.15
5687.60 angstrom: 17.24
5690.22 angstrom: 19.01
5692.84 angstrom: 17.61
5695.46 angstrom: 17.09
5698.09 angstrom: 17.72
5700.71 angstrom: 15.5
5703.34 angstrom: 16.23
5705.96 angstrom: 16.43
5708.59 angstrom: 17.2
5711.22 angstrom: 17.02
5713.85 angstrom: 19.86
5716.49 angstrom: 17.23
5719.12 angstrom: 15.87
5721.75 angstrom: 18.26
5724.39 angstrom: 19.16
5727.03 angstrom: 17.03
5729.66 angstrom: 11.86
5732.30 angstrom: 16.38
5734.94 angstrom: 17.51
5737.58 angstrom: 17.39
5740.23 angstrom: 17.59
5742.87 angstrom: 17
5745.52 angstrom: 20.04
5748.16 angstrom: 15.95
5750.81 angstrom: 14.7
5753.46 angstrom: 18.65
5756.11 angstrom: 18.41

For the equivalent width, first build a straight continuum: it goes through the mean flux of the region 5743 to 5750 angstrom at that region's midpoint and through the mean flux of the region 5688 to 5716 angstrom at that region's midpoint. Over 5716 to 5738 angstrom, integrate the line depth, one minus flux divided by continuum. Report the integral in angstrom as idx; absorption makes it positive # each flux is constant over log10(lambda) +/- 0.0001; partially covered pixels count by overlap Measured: 1.0 angstrom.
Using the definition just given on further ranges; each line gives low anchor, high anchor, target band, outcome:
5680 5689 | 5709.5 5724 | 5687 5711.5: 0.84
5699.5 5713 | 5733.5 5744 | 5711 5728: -0.93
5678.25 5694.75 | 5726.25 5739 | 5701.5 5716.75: -0.32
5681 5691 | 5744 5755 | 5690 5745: 1.80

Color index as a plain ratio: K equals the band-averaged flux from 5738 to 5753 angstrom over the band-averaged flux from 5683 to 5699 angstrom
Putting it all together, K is 0.96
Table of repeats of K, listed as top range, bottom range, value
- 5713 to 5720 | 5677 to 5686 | 1.00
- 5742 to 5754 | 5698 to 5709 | 1.04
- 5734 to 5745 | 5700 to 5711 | 1.07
